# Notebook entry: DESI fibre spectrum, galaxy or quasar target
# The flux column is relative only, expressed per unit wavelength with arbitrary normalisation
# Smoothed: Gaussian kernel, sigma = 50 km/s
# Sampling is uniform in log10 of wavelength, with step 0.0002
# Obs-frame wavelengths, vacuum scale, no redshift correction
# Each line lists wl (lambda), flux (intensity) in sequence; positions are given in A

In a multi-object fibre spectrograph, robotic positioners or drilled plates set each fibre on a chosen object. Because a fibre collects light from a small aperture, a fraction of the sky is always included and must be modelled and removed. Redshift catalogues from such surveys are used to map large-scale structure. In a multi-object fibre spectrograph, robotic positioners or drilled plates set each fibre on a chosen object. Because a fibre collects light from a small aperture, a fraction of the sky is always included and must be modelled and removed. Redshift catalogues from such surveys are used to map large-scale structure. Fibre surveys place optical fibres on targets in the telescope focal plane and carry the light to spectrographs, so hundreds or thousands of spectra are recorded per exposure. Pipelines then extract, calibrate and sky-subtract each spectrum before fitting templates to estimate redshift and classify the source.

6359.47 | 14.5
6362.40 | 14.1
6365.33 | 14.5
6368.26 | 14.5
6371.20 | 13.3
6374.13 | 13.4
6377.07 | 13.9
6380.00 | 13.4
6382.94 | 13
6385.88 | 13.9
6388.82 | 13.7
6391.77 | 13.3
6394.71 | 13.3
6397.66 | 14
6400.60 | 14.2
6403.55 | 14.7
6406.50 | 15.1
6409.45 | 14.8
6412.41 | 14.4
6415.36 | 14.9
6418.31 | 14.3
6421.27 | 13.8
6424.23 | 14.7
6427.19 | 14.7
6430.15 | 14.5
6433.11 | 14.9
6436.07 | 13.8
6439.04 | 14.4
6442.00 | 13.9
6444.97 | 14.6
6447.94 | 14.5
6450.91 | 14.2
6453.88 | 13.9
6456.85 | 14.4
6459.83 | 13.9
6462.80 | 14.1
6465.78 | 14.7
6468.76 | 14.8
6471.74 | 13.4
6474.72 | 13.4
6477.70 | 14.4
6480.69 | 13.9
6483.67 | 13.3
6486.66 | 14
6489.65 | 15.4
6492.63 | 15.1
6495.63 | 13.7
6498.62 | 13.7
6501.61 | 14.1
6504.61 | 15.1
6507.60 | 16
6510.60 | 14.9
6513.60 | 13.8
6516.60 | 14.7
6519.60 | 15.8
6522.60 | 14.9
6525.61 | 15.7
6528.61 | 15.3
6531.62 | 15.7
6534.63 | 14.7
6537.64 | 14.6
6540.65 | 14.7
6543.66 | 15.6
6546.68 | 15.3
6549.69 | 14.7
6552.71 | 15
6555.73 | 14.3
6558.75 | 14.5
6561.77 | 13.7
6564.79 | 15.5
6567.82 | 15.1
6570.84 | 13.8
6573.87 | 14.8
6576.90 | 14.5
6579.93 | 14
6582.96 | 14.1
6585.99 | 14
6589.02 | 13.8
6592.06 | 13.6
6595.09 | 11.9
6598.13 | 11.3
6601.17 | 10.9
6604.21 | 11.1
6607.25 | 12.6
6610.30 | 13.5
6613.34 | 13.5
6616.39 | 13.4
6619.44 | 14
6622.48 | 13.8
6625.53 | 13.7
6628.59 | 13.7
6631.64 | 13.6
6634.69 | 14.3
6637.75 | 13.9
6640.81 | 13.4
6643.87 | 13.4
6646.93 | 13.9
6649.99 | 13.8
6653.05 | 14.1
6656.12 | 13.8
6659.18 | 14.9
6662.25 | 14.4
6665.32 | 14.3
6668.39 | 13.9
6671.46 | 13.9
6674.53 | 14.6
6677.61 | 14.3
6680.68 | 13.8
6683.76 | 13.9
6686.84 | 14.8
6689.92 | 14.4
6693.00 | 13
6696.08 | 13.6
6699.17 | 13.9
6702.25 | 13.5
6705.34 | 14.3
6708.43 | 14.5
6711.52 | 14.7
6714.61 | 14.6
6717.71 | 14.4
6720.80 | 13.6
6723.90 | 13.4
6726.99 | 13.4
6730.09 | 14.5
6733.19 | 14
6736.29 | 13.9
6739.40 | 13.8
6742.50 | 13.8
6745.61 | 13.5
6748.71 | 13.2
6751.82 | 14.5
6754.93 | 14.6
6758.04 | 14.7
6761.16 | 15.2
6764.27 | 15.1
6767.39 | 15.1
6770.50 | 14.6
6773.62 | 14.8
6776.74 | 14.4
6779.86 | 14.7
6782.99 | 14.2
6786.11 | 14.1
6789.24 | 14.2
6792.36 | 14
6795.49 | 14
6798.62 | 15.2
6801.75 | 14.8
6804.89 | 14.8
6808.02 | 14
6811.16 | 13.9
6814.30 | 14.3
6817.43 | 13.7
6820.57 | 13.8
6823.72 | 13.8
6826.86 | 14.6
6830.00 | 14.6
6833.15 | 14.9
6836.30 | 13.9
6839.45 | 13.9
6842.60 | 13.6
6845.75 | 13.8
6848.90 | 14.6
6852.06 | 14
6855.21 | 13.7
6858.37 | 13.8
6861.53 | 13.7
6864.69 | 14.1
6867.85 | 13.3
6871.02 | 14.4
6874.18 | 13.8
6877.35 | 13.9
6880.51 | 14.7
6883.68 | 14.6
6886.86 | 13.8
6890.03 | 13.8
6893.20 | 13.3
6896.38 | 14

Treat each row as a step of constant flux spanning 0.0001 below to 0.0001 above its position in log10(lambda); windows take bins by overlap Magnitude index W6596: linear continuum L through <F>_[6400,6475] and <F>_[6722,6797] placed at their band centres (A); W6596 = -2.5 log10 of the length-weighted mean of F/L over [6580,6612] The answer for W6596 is 0.12 mag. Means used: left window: 14.4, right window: 14.2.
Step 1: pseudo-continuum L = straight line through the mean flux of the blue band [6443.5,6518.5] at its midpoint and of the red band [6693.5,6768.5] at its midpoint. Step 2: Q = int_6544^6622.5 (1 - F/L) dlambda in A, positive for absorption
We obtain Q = 2.8 A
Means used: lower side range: 14.3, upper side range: 14.1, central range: 13.7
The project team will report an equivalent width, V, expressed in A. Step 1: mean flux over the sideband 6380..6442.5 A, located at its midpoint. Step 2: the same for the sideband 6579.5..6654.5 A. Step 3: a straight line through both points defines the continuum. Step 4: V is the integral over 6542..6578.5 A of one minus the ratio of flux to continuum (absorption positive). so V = -3.1 A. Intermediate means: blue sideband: 14.2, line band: 14.7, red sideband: 13.3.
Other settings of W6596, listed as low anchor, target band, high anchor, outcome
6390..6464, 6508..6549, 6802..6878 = -0.062 mag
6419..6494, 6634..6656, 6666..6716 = 0.026 mag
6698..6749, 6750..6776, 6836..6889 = -0.063 mag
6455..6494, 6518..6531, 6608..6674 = -0.098 mag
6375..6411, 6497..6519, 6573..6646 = -0.079 mag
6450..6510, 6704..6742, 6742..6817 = 0.023 mag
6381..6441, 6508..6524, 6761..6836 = -0.047 mag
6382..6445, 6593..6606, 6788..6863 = 0.234 mag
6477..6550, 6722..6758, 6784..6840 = 0.036 mag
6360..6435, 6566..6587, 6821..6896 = -0.020 mag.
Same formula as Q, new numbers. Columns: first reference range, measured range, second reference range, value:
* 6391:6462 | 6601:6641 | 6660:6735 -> 2.33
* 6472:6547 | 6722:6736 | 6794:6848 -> 0.51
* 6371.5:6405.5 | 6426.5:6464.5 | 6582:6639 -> -1.97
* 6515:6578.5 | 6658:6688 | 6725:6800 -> 0.59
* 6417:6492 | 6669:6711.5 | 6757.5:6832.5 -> 0.95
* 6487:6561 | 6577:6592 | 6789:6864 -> 0.75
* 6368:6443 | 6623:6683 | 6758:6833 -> 1.42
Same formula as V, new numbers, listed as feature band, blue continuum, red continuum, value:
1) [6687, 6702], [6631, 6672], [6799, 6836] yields 0.28 A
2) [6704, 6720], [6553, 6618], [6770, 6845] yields -0.57 A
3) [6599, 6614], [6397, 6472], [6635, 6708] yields 2.02 A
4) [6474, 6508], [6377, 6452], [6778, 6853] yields -0.26 A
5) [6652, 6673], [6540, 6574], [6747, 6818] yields 0.60 A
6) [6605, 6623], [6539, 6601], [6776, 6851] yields 1.02 A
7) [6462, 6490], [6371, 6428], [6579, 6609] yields -1.17 A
